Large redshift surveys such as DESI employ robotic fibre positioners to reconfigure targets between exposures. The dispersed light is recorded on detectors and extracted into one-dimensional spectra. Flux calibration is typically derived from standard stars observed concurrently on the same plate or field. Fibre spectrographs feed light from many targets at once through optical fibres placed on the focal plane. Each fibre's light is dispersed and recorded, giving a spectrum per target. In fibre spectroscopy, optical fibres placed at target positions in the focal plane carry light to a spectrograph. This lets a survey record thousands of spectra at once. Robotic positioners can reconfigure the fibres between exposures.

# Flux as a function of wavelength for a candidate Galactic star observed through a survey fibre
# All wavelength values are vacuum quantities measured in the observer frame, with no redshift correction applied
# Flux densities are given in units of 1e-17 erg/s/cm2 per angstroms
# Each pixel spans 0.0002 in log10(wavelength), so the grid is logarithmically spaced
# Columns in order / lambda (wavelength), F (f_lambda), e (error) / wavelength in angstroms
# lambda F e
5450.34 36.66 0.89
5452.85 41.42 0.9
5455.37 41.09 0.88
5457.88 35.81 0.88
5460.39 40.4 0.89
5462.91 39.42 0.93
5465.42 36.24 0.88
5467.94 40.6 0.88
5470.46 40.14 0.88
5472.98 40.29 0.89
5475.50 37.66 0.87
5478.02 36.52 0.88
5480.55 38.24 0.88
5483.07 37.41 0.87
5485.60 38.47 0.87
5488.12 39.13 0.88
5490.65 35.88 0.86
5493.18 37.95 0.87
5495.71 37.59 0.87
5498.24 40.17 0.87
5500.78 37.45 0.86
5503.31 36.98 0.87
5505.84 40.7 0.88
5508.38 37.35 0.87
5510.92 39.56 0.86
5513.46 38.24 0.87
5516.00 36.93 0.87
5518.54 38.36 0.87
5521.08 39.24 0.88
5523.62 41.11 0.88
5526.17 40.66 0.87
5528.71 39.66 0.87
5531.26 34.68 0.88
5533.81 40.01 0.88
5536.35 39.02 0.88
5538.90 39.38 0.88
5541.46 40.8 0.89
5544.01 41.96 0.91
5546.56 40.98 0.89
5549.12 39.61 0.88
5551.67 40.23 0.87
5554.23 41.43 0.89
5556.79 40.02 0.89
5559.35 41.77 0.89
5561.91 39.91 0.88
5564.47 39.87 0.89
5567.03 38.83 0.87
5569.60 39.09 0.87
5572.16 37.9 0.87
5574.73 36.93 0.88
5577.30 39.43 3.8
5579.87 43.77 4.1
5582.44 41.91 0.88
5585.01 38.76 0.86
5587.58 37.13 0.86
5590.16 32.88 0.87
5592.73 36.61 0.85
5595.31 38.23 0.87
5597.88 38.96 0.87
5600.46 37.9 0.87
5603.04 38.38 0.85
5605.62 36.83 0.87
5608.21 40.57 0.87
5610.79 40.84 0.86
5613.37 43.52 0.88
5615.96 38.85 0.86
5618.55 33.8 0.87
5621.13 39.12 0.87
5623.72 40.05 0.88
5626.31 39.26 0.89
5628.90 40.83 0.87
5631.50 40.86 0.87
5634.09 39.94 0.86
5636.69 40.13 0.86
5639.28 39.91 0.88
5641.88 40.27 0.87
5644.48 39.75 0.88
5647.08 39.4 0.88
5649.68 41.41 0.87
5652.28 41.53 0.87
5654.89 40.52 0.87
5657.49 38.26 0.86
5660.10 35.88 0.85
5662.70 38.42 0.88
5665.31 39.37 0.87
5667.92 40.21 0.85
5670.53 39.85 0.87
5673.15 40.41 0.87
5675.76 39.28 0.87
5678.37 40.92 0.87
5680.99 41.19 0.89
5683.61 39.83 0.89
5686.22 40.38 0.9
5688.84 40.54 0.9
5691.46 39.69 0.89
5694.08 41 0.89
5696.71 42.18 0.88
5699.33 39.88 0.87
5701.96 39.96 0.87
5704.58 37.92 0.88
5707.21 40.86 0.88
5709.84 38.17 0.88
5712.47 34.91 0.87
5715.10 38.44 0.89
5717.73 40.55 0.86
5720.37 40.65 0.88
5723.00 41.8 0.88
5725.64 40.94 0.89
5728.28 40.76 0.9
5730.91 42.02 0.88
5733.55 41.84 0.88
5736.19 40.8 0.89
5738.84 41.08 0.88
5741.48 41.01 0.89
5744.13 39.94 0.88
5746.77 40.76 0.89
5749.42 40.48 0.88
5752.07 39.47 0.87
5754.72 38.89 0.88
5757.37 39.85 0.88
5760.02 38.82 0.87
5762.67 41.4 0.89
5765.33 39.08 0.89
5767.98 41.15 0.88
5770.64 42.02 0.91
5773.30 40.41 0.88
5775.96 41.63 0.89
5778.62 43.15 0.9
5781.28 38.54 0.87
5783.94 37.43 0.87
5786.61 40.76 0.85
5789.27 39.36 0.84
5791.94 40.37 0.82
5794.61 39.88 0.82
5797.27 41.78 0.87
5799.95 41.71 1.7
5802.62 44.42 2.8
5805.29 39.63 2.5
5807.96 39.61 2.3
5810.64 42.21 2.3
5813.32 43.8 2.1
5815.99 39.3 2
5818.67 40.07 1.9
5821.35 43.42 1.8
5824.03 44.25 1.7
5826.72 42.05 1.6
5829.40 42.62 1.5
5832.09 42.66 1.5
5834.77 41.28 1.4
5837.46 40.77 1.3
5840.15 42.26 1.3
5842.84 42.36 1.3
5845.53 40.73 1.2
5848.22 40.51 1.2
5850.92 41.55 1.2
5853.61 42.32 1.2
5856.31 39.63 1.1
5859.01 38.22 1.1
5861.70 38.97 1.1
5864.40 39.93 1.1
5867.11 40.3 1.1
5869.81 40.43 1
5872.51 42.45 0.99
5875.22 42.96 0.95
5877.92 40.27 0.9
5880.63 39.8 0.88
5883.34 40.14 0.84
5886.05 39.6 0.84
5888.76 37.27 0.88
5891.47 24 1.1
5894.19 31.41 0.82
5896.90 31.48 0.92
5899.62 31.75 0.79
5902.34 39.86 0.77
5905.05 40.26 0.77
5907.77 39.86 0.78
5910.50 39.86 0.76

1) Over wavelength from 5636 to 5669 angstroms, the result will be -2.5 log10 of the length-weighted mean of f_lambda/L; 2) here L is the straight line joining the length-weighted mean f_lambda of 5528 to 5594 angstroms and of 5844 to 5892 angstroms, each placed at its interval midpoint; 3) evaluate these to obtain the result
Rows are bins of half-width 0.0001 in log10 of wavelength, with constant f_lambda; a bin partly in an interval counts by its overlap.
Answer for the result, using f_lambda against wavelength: -0.01 mag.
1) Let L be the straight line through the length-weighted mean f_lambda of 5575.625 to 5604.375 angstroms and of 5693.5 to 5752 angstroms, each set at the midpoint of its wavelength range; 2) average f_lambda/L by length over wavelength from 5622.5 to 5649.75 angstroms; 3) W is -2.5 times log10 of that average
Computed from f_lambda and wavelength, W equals -0.03 mag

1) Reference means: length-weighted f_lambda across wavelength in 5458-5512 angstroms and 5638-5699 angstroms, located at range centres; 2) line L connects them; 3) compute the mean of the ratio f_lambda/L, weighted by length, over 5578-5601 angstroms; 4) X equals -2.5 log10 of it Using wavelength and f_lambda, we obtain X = 0.02 mag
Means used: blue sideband 38.4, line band 38.5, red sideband 40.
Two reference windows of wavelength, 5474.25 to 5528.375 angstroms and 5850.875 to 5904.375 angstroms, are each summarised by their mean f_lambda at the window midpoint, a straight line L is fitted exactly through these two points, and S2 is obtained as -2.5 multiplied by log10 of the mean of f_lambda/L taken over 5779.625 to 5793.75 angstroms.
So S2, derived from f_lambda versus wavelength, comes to -0.04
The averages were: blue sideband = 38.4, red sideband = 38.1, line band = 39.4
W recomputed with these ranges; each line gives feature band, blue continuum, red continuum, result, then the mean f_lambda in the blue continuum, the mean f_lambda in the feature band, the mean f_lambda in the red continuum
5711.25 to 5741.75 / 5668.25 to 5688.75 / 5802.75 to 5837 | 0.011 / 40.3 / 40.4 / 41.8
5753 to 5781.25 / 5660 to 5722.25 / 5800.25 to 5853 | 0.009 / 39.7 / 40.5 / 41.8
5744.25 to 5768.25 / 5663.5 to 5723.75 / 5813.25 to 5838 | 0.025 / 39.9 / 39.9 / 42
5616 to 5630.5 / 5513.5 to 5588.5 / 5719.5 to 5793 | 0.035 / 39.6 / 38.7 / 40.5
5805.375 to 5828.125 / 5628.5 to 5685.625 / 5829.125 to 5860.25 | -0.019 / 39.9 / 41.7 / 41.2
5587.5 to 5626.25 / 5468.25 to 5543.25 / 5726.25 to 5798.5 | 0.030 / 38.7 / 38.3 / 40.5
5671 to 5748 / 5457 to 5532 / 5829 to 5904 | -0.040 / 38.5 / 40.3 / 39.1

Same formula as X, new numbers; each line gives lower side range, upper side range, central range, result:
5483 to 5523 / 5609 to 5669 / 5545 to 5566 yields -0.05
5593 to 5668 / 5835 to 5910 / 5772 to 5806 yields -0.05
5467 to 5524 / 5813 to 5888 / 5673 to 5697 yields -0.02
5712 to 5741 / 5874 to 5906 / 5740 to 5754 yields -0.01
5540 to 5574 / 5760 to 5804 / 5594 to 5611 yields 0.04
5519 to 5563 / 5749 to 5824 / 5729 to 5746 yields -0.01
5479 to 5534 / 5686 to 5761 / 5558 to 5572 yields -0.02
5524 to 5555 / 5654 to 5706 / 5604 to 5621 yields 0.02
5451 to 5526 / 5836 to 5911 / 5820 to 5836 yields -0.10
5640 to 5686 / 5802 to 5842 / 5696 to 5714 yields 0.04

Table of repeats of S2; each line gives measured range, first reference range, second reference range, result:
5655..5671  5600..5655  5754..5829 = 0.03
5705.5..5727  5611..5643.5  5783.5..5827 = 0.03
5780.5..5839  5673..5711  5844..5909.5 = -0.06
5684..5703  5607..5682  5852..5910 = -0.03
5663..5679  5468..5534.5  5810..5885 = 0.00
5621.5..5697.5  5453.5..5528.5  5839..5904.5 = -0.04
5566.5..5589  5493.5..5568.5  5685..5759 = 0.01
